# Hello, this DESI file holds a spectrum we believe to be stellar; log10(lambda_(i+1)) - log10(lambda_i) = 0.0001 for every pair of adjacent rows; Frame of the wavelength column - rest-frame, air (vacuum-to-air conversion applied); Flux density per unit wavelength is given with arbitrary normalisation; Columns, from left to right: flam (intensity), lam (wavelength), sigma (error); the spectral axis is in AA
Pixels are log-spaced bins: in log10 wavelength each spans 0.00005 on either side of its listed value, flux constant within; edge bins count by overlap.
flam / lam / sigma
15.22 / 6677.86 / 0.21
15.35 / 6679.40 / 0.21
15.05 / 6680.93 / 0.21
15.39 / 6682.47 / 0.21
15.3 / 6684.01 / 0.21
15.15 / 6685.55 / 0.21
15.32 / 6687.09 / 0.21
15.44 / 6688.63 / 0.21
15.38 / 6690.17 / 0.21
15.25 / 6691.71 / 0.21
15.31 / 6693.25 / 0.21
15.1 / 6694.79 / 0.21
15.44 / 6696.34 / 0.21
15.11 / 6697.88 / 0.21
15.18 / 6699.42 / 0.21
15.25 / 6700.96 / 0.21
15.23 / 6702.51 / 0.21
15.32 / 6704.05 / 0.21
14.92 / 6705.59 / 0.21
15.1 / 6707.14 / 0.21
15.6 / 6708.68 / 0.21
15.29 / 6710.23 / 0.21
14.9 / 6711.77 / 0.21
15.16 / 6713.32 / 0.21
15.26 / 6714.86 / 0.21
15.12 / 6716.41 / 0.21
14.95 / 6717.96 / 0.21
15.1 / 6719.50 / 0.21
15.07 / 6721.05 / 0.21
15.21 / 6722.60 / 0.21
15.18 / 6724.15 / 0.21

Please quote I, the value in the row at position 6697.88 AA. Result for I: 15.11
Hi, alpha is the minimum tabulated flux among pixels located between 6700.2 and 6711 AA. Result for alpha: 14.92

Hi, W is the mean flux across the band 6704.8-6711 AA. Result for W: 15.2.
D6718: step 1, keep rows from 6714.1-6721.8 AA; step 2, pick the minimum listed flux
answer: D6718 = 14.95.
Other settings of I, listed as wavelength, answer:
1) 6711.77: 14.9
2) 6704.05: 15.32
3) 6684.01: 15.3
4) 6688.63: 15.44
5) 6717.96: 14.95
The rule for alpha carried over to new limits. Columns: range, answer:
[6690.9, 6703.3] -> 15.1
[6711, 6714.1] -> 14.9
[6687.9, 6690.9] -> 15.38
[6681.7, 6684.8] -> 15.3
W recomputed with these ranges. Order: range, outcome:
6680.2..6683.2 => 15.2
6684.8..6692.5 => 15.3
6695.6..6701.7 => 15.3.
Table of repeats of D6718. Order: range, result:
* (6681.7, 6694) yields 15.15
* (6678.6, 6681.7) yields 15.05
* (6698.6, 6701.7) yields 15.18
